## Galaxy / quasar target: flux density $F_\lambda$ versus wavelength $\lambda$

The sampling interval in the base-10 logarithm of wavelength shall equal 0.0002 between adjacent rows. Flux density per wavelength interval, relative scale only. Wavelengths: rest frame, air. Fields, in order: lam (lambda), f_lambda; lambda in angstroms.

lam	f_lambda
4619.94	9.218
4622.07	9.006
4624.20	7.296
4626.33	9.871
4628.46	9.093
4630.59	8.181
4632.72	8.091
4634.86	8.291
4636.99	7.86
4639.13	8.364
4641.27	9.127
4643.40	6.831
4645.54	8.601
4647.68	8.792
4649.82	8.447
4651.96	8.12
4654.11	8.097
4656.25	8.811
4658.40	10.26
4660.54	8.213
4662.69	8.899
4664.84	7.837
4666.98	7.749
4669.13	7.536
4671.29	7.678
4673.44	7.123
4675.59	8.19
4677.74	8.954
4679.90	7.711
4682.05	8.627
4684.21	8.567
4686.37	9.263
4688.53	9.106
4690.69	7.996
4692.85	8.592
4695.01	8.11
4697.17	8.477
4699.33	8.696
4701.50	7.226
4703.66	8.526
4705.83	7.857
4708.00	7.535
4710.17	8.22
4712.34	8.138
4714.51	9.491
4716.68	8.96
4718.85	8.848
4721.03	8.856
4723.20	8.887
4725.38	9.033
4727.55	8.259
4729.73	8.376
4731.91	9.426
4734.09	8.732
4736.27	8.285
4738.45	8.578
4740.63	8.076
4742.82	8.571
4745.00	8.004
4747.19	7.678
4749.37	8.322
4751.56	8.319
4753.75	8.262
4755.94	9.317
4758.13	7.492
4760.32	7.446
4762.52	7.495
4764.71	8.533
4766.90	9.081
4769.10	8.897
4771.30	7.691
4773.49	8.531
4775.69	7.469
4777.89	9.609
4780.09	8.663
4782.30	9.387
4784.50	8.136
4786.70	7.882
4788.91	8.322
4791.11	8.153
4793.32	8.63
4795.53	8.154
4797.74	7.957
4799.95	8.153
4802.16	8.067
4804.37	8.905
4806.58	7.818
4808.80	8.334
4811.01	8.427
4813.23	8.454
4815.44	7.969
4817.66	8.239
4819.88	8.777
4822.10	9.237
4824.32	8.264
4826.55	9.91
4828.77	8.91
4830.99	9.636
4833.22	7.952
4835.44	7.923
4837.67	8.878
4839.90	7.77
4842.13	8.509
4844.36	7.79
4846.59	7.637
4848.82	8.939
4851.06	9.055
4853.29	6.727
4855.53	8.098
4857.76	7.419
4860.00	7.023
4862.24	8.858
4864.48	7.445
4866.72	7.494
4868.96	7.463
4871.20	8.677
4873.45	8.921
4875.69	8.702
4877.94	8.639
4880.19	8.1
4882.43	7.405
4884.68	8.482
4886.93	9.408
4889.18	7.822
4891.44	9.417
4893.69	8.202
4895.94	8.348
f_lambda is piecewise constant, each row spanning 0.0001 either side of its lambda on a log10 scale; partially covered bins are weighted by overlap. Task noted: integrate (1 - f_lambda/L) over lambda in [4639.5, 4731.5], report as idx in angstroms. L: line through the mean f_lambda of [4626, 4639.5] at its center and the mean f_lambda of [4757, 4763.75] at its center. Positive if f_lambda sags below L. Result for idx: -3.85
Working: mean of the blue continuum 8.47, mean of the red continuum 7.51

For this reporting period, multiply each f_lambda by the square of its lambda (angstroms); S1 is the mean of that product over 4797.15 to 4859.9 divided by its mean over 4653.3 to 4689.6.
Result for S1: 1.1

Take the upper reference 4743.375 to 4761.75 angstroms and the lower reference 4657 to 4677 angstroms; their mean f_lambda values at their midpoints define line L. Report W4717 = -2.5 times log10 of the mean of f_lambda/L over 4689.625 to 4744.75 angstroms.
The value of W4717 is -0.042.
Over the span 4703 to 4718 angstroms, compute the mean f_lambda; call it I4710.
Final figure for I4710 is 8.39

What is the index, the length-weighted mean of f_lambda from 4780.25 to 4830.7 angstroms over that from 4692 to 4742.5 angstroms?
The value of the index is 1.00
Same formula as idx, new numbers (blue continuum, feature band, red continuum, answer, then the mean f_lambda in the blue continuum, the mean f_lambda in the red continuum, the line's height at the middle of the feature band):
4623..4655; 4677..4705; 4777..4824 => -0.2 angstroms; 8.34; 8.43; 8.37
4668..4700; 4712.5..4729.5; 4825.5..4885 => -1.1 angstroms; 8.3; 8.23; 8.29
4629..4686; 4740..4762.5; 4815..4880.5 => 0.5 angstroms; 8.29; 8.3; 8.29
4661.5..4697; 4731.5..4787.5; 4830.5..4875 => -1.3 angstroms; 8.25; 8.09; 8.18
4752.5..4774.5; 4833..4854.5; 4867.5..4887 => 0.5 angstroms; 8.27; 8.35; 8.33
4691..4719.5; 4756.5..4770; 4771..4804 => 0.3 angstroms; 8.34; 8.35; 8.35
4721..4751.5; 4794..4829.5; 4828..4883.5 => -0.8 angstroms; 8.49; 8.16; 8.28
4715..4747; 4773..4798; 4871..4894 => 0.5 angstroms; 8.62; 8.53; 8.59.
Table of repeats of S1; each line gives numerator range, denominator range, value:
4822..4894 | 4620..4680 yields 1.09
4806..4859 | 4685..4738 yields 1.03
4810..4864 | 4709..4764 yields 1.03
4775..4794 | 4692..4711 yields 1.08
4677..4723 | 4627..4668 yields 1.03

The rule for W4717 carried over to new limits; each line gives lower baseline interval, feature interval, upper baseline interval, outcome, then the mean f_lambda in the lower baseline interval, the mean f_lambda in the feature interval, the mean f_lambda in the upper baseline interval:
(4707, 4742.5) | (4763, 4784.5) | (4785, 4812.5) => -0.03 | 8.61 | 8.59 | 8.23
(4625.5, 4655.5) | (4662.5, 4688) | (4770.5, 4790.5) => 0.03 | 8.41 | 8.17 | 8.42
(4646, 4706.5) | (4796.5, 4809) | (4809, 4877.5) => 0.02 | 8.34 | 8.2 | 8.31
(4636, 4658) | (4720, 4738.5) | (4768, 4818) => -0.05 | 8.36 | 8.72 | 8.34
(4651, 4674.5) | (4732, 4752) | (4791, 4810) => -0.01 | 8.21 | 8.34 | 8.25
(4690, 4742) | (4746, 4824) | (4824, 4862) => 0.00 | 8.47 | 8.34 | 8.27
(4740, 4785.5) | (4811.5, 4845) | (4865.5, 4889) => -0.03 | 8.33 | 8.56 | 8.31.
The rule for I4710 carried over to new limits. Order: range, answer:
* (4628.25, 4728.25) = 8.38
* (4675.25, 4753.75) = 8.46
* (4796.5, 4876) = 8.28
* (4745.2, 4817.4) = 8.29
